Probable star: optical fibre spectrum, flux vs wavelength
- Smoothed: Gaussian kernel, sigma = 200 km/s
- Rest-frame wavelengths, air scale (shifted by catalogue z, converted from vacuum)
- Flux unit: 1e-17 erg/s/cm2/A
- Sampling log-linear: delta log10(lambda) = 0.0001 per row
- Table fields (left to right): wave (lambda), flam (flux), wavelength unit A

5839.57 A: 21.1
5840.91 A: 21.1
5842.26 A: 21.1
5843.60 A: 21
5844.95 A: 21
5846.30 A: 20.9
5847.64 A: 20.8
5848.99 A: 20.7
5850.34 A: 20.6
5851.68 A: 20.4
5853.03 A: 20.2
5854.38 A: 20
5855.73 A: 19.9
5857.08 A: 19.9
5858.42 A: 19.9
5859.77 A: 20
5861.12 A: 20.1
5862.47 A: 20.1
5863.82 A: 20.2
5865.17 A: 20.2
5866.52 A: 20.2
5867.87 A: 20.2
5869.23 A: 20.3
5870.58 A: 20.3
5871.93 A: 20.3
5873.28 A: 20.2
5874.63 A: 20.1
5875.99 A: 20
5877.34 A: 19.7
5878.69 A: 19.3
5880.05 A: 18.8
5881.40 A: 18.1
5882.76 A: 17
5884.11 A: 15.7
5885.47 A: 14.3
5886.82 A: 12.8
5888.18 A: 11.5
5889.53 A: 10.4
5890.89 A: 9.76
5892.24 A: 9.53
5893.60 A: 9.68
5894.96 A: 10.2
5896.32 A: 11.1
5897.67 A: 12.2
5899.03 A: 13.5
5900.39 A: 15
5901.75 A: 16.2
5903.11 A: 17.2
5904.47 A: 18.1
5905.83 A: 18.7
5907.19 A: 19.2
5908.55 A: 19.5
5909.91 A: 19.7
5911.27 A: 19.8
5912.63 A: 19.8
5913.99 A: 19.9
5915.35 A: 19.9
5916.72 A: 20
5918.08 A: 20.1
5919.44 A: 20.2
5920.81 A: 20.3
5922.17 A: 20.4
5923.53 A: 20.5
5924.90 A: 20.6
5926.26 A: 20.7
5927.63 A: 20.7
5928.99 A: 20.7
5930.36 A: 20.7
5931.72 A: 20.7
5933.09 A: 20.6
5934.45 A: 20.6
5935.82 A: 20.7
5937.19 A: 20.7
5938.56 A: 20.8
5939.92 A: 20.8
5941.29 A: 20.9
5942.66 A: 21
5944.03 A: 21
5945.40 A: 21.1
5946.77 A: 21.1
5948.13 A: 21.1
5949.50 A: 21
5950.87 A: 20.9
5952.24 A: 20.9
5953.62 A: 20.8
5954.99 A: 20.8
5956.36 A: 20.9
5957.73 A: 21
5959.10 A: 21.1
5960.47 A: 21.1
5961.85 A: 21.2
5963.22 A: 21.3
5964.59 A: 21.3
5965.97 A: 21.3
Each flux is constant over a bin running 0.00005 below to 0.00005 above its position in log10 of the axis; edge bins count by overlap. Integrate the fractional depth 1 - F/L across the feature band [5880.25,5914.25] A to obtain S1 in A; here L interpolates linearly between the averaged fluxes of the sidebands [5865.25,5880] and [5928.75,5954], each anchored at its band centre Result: 8.7 A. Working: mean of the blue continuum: 20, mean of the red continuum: 20.8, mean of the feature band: 15.2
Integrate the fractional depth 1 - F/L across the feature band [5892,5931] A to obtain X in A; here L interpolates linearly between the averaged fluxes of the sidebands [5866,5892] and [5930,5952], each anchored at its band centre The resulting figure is 2.8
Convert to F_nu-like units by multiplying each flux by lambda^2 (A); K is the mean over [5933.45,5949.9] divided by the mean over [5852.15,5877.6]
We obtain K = 1.07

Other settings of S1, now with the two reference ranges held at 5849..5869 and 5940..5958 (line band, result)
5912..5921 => 0.28 A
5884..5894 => 4.35 A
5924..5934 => 0.05 A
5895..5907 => 3.15 A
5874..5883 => 0.55 A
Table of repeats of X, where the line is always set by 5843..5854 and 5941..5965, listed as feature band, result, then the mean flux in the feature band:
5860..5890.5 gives 3.9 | 18.1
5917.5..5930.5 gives 0.3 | 20.5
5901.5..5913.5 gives 1.2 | 18.8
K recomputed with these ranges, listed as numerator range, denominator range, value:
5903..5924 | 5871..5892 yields 1.21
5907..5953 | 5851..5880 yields 1.05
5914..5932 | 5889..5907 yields 1.54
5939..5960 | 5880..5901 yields 1.66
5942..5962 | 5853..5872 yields 1.08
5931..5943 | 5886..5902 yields 1.79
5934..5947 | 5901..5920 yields 1.10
